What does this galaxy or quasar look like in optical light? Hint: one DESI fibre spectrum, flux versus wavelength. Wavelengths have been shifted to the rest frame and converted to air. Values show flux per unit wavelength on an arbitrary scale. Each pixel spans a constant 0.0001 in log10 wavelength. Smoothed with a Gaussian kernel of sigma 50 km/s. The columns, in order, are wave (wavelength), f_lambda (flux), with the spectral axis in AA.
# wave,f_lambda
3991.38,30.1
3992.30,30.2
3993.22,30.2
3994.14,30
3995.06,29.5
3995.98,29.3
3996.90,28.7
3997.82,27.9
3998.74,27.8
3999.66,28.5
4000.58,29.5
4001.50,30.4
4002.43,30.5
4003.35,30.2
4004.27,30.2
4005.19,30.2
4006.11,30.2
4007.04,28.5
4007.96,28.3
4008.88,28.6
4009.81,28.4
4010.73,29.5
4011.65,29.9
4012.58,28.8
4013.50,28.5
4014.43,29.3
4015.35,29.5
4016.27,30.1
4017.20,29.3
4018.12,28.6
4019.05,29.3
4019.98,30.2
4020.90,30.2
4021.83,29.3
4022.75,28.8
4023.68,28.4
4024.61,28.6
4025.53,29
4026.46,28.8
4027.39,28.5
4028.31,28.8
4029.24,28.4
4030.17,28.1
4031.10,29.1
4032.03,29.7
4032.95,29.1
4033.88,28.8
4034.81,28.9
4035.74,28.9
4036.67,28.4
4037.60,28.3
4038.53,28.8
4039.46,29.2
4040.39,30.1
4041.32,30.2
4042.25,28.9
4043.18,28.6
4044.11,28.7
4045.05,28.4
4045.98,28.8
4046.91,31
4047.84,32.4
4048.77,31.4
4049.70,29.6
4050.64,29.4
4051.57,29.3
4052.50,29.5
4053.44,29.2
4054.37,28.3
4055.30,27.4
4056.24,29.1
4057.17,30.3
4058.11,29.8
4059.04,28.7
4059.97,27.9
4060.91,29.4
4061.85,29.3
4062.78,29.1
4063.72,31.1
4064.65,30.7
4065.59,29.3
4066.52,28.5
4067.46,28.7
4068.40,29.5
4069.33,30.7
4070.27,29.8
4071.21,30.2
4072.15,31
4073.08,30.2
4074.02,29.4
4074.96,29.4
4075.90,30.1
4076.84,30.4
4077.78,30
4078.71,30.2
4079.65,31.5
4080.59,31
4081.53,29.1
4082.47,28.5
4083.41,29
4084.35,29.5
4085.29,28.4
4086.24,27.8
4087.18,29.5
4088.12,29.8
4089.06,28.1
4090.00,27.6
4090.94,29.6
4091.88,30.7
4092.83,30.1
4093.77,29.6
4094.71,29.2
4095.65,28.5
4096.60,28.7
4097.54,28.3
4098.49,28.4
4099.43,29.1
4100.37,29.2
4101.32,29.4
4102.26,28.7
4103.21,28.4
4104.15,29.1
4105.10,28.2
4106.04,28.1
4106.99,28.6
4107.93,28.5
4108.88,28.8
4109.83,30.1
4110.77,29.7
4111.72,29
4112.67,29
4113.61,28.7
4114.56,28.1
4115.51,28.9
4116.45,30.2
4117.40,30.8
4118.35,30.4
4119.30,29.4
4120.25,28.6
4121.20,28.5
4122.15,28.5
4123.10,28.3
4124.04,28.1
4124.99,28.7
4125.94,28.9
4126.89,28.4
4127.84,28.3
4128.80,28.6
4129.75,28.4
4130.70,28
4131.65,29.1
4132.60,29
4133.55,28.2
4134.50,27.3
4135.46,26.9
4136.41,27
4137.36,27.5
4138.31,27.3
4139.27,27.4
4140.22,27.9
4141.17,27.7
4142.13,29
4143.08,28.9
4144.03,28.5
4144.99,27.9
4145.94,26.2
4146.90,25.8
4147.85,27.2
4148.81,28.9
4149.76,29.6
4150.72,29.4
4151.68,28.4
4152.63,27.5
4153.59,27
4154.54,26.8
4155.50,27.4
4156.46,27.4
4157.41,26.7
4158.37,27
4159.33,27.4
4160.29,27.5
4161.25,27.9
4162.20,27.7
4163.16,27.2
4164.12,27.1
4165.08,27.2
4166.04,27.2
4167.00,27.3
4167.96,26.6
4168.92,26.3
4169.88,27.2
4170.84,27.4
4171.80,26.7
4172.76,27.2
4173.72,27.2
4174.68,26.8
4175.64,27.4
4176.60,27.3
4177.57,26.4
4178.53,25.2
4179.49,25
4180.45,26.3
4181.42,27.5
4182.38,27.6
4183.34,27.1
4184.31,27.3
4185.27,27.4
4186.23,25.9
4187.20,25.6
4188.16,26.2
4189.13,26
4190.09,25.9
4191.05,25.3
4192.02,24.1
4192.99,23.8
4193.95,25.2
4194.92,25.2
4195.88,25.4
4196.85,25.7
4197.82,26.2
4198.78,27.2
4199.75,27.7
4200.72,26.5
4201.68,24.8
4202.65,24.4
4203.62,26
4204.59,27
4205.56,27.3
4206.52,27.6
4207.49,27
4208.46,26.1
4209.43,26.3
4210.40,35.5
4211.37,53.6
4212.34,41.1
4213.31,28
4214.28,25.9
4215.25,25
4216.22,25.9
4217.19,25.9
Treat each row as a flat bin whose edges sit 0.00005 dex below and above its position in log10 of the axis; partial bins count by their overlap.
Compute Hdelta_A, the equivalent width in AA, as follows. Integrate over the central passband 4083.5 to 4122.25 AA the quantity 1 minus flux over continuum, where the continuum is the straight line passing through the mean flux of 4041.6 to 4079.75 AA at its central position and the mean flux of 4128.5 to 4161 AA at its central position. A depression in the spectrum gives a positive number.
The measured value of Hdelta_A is -0.4 AA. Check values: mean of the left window 29.6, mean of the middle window 29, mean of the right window 27.8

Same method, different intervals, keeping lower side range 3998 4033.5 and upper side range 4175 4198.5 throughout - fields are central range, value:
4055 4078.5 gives -1.1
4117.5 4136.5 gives -0.9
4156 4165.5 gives -0.3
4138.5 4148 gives -0.3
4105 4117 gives -0.7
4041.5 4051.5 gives -0.4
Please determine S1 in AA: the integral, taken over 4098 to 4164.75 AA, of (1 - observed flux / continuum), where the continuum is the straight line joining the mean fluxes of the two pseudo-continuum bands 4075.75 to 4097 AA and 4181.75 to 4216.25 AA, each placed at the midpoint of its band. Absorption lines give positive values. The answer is 0.98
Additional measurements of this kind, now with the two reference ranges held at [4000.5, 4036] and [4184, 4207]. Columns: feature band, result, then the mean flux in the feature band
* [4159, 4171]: -0.31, 27.2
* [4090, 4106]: -0.72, 29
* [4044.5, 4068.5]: -0.80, 29.5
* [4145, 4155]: -0.33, 27.7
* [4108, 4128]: -1.18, 29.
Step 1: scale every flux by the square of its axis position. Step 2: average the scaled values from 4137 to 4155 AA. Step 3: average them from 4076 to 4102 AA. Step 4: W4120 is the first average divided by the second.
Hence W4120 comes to 0.98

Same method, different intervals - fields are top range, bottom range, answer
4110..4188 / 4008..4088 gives 0.99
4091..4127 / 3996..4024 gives 1.04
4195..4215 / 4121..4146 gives 1.06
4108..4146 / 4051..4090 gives 1.00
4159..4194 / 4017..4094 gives 0.96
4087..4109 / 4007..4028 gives 1.03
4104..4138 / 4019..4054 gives 1.02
